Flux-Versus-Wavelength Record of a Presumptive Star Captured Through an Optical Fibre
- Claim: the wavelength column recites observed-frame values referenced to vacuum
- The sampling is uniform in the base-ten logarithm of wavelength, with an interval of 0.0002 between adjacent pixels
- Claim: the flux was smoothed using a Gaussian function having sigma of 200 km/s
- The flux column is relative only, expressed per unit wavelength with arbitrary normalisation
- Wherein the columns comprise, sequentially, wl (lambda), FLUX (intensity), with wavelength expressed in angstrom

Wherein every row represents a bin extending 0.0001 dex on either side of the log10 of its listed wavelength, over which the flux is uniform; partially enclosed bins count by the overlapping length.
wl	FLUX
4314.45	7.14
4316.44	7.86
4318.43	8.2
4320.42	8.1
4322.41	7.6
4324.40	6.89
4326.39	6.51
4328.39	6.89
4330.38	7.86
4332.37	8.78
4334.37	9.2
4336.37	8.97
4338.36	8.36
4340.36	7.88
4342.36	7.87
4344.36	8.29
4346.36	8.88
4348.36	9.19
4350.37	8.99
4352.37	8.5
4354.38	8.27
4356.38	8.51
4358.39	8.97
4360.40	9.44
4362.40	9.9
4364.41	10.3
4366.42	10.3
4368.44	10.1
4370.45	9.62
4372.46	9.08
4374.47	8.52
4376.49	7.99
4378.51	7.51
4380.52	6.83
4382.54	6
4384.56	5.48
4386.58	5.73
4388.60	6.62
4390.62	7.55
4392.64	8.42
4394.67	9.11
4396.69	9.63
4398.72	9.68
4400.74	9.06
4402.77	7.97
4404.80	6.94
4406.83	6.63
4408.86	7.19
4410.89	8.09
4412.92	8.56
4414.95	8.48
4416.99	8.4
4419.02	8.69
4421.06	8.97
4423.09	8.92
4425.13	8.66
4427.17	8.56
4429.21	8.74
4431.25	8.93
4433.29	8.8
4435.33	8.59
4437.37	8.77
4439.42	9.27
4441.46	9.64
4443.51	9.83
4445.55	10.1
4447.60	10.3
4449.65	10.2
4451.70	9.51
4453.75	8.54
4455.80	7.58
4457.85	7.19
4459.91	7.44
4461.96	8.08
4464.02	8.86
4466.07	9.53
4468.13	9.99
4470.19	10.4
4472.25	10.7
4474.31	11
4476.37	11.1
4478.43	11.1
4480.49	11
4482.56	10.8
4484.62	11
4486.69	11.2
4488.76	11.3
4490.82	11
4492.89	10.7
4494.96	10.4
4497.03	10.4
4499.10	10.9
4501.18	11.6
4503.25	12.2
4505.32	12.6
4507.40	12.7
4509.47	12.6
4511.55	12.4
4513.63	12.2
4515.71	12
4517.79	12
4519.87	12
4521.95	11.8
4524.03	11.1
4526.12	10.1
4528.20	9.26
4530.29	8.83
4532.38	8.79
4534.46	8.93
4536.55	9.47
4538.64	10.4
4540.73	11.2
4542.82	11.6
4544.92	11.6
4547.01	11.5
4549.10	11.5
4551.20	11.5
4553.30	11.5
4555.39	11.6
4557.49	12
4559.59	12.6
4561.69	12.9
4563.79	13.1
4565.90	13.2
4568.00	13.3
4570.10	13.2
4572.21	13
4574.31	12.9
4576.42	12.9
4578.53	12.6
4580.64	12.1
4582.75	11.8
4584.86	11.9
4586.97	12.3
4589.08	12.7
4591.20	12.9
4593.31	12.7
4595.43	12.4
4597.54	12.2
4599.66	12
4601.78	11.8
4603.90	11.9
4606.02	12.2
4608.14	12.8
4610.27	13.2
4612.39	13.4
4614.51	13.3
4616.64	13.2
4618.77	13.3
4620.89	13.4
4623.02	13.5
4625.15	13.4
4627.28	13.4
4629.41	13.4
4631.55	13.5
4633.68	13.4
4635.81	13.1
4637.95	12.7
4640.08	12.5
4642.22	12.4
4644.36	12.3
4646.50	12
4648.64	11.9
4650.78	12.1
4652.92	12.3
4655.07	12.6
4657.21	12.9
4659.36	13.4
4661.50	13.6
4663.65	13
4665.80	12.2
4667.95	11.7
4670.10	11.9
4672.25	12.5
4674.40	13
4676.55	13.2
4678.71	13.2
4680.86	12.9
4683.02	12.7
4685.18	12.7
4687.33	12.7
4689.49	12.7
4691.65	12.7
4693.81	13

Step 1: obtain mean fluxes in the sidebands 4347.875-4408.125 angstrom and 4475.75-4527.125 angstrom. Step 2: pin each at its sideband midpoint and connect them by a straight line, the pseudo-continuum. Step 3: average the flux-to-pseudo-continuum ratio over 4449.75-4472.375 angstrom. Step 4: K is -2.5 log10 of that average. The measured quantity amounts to 0.18 mag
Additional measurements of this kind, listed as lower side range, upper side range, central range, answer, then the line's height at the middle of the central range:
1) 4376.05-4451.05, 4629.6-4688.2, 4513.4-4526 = -0.15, 10.2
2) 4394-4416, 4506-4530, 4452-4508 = 0.02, 10.5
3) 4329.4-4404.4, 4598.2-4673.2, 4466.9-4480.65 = -0.06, 10.2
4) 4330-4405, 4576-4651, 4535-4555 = 0.04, 11.5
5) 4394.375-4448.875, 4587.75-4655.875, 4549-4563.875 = -0.06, 11.4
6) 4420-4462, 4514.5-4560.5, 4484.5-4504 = -0.10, 10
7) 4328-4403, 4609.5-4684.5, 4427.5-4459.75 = 0.08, 9.67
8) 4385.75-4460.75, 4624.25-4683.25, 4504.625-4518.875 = -0.21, 10.2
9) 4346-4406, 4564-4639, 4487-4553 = 0.01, 11.2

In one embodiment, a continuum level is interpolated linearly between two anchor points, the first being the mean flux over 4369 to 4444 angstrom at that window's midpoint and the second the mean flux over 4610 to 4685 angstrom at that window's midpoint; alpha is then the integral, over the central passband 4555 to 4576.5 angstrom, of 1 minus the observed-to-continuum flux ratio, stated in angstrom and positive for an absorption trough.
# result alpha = -2.9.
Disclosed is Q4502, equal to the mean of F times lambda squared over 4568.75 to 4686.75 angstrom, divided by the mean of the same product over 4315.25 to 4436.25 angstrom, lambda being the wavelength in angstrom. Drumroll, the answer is 1.71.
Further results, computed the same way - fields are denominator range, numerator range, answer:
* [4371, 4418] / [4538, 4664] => 1.76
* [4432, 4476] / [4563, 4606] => 1.43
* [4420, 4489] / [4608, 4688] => 1.47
